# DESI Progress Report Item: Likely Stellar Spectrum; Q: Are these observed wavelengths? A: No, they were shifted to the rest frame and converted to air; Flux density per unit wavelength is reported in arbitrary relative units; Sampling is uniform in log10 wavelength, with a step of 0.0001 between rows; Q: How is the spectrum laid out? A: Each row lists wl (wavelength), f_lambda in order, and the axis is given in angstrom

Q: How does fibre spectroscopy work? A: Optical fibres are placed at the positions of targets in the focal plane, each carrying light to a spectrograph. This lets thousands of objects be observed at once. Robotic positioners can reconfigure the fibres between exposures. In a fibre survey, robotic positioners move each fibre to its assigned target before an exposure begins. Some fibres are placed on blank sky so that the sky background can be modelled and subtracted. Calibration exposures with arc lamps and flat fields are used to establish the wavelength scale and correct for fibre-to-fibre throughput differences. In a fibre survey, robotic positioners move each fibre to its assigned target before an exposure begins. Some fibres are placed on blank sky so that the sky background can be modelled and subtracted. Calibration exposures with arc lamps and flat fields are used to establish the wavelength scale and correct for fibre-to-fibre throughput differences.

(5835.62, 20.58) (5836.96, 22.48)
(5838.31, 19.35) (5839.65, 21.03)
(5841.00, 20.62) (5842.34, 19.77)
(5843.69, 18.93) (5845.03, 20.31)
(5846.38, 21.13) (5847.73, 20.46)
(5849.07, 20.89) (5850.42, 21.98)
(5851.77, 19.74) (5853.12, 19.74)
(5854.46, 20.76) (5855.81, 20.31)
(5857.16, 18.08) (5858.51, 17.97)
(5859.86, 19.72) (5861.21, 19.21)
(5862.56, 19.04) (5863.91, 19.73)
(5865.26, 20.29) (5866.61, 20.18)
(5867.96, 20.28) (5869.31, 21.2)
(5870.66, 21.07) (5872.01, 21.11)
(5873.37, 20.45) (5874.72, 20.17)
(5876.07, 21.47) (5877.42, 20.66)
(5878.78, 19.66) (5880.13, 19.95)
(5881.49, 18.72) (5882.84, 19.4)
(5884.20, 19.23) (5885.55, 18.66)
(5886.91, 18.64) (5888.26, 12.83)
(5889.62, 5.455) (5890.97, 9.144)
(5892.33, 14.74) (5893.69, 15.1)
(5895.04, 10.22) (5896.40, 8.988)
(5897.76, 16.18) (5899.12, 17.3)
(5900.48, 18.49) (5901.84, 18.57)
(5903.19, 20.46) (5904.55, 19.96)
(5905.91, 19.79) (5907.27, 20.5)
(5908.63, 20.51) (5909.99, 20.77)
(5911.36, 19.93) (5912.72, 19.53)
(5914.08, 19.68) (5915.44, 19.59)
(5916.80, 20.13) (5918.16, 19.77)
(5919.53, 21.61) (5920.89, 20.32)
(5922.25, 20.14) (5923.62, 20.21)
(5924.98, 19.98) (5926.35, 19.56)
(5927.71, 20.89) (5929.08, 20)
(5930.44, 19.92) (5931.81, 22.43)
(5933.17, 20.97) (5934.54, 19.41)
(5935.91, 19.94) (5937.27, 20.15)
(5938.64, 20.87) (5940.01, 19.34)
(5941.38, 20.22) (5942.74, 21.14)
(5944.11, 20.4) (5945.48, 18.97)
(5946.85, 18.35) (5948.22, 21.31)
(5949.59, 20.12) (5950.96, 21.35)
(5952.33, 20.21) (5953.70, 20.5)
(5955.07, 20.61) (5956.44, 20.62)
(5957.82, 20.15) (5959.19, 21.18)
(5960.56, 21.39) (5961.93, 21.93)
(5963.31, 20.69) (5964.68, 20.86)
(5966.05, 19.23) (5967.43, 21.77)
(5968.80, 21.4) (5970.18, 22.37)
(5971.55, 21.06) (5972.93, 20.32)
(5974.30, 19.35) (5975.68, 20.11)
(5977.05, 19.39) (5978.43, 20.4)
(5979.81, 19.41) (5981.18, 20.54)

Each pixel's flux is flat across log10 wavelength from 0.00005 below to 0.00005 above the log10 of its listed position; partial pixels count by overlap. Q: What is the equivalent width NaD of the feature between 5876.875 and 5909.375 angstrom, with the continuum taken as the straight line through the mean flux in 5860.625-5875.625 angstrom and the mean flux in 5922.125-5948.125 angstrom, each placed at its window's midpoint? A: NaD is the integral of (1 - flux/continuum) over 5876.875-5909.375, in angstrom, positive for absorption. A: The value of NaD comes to 5.5 angstrom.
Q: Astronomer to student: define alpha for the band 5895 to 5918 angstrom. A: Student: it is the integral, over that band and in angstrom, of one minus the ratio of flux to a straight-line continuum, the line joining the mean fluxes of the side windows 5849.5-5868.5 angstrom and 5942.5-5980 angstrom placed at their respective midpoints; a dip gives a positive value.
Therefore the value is 1.8 angstrom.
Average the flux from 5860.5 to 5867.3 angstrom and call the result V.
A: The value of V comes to 19.7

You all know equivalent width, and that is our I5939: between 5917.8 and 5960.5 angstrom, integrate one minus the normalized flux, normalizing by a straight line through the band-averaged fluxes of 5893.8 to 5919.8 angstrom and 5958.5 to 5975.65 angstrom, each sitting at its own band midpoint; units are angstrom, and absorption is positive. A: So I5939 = -1.33 angstrom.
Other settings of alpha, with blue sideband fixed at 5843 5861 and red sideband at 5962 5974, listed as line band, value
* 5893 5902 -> 2.5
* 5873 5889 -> 0.9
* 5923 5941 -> 0.3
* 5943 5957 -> 0.4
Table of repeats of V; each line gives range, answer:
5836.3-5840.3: 20.9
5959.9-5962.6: 21.7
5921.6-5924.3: 20.1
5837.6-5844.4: 20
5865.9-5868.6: 20.2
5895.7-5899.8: 14.1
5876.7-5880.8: 20.1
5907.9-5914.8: 20.1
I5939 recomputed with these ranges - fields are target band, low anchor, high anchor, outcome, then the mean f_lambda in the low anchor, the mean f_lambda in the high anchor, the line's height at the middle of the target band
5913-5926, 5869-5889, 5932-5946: -0.1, 19.5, 20.2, 20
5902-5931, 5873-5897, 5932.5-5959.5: -2.9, 16.3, 20.3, 18.3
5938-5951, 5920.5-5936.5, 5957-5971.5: 0.3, 20.3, 21.1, 20.7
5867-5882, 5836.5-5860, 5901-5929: -0.2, 20.2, 20.1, 20.1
